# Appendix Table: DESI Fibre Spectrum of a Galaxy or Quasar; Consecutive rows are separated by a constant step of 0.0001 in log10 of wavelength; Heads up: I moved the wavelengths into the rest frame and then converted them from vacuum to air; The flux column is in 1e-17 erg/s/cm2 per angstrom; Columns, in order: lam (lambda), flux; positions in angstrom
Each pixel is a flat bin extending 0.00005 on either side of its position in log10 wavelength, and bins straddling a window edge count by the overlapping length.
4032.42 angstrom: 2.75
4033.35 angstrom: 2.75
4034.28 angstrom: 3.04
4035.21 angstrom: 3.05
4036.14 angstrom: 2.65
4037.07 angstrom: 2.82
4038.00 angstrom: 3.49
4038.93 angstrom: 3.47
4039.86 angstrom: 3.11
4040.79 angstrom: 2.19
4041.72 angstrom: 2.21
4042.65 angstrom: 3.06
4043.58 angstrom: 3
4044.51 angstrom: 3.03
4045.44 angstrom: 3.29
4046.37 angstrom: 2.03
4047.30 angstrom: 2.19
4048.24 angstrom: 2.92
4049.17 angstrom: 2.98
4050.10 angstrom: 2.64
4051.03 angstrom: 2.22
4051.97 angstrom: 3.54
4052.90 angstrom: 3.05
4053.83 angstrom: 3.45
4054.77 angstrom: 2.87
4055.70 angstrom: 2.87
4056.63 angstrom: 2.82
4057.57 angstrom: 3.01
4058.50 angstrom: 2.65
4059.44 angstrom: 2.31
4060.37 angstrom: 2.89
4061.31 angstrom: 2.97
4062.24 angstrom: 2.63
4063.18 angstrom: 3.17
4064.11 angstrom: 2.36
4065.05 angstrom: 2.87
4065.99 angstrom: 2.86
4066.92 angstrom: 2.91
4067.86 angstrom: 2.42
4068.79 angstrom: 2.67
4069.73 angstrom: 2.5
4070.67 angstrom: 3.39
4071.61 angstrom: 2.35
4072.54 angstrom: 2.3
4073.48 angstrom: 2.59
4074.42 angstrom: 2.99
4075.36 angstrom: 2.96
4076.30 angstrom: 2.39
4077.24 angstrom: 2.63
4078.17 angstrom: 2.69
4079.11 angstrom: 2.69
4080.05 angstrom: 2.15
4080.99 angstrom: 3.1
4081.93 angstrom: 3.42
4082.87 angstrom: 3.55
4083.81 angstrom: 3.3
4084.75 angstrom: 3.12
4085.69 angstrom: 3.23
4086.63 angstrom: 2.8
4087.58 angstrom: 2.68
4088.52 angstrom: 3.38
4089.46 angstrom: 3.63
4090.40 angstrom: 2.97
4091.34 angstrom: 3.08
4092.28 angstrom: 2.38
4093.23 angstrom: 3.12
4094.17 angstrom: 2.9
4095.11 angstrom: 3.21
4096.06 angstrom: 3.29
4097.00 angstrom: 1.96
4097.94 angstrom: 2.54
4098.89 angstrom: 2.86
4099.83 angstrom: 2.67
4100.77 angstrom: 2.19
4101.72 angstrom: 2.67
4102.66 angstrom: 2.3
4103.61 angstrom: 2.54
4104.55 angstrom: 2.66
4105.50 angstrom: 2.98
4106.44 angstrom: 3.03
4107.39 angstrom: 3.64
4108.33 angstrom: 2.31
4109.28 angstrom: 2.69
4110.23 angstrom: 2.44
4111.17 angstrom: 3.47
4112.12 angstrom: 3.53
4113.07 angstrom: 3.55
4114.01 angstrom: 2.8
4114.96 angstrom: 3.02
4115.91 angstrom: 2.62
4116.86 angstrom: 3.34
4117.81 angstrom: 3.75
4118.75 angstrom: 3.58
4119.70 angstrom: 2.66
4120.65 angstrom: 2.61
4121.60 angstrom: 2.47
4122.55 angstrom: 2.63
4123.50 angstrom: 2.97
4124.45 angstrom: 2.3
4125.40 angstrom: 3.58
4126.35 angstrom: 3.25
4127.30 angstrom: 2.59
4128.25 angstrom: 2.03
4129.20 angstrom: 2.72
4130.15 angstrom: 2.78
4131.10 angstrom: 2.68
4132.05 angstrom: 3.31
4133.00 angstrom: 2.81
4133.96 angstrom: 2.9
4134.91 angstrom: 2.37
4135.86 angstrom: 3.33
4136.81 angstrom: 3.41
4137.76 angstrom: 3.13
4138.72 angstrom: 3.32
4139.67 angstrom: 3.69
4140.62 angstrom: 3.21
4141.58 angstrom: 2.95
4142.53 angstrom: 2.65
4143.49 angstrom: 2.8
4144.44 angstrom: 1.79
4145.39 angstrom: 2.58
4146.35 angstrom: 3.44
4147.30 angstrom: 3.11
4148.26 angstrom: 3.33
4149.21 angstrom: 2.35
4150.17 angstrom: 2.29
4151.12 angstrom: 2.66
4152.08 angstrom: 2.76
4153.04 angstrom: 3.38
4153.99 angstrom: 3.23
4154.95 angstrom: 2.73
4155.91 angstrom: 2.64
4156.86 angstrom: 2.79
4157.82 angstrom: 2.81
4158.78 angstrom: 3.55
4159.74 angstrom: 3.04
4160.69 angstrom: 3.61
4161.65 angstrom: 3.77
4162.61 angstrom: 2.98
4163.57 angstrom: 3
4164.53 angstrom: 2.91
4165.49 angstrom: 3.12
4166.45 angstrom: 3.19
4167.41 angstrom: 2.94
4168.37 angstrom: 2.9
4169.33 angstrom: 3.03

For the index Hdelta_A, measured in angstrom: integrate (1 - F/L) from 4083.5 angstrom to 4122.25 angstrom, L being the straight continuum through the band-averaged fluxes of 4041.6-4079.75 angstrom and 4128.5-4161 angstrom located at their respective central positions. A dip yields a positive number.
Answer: -1.0 angstrom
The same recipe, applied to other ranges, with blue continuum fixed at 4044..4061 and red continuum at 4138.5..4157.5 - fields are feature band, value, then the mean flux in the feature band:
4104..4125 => -0.72 angstrom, 2.96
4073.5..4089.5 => -0.65 angstrom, 2.95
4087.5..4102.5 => 0.05 angstrom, 2.84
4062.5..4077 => 0.61 angstrom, 2.71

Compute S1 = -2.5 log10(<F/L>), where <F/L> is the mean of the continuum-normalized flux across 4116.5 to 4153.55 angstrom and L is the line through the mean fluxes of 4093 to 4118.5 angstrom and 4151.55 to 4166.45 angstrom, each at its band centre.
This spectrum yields 0.033 mag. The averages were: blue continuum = 2.9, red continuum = 3.09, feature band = 2.91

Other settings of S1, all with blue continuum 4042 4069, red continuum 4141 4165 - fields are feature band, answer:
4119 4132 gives 0.06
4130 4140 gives -0.06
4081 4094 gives -0.10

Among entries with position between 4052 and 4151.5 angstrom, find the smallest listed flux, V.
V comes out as 1.79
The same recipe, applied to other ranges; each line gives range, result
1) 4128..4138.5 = 2.03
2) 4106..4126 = 2.3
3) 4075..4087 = 2.15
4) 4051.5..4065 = 2.31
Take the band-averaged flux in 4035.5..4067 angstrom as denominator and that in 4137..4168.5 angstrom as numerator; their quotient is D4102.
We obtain 1.05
